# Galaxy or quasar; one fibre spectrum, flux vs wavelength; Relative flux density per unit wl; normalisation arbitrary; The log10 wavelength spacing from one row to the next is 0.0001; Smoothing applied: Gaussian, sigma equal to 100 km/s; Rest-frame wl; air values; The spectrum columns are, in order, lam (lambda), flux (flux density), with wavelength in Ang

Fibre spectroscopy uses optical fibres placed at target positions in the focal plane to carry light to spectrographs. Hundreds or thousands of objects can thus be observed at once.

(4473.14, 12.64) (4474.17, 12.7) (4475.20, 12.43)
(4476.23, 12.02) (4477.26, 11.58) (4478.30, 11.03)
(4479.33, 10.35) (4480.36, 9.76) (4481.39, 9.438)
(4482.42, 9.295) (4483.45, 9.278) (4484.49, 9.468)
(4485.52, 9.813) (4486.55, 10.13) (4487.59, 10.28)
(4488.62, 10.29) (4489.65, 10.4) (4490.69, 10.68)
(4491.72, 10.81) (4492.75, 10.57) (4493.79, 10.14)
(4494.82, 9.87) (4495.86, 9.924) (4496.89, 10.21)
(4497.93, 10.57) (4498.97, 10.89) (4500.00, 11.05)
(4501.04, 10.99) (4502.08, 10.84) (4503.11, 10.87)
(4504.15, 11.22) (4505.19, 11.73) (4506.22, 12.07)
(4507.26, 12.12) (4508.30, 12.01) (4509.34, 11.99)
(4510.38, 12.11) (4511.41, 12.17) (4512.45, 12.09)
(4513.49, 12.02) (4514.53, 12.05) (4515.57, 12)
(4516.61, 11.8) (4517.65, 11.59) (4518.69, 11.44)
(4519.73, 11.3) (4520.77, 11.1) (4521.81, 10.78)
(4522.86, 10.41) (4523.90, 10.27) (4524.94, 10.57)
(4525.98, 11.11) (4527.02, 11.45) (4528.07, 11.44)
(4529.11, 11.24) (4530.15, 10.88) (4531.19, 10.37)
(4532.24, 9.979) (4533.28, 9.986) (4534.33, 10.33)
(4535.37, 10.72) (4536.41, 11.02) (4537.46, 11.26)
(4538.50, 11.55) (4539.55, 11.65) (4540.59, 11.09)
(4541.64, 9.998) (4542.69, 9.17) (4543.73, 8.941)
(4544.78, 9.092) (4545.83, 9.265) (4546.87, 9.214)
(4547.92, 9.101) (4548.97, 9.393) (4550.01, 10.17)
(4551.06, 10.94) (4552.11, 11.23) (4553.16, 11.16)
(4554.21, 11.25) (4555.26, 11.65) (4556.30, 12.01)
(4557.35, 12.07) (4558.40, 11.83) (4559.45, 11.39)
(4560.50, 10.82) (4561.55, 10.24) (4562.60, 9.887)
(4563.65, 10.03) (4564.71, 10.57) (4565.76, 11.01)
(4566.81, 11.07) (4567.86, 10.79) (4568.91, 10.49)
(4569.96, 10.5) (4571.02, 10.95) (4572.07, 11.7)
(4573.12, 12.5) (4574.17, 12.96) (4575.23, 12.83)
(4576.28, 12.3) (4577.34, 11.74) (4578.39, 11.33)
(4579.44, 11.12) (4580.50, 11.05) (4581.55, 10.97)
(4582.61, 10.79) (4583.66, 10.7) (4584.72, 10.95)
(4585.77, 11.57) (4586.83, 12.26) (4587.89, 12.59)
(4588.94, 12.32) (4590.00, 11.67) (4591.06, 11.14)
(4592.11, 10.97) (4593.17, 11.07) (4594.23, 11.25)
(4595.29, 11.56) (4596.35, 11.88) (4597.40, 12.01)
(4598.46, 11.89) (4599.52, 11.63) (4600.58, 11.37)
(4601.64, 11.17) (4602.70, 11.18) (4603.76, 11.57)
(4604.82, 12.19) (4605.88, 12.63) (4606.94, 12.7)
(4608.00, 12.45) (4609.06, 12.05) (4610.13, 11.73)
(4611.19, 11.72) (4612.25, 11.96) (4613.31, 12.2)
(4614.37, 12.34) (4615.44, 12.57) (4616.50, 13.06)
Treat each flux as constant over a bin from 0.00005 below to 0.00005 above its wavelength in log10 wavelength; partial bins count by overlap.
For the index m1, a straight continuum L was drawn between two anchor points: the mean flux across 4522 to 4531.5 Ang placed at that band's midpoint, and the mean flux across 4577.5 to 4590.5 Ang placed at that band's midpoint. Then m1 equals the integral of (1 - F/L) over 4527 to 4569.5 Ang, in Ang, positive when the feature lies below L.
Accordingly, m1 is 1.8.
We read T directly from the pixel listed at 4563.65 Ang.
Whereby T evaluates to 10.03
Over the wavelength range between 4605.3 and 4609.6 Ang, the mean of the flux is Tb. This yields 12.4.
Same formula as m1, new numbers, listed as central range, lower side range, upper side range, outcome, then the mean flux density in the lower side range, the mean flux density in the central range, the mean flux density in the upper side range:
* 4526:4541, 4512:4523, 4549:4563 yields 0.55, 11.5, 10.9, 11.1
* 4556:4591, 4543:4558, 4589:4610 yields -1.10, 10.4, 11.4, 11.7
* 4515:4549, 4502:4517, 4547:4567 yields 2.23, 11.8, 10.6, 10.8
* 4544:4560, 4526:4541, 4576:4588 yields 0.70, 10.9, 10.6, 11.4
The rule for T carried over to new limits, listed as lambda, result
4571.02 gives 10.95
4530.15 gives 10.88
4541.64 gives 9.998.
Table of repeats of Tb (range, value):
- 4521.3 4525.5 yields 10.5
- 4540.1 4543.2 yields 10.1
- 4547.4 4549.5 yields 9.27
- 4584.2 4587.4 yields 11.6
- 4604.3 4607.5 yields 12.5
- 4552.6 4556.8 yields 11.5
